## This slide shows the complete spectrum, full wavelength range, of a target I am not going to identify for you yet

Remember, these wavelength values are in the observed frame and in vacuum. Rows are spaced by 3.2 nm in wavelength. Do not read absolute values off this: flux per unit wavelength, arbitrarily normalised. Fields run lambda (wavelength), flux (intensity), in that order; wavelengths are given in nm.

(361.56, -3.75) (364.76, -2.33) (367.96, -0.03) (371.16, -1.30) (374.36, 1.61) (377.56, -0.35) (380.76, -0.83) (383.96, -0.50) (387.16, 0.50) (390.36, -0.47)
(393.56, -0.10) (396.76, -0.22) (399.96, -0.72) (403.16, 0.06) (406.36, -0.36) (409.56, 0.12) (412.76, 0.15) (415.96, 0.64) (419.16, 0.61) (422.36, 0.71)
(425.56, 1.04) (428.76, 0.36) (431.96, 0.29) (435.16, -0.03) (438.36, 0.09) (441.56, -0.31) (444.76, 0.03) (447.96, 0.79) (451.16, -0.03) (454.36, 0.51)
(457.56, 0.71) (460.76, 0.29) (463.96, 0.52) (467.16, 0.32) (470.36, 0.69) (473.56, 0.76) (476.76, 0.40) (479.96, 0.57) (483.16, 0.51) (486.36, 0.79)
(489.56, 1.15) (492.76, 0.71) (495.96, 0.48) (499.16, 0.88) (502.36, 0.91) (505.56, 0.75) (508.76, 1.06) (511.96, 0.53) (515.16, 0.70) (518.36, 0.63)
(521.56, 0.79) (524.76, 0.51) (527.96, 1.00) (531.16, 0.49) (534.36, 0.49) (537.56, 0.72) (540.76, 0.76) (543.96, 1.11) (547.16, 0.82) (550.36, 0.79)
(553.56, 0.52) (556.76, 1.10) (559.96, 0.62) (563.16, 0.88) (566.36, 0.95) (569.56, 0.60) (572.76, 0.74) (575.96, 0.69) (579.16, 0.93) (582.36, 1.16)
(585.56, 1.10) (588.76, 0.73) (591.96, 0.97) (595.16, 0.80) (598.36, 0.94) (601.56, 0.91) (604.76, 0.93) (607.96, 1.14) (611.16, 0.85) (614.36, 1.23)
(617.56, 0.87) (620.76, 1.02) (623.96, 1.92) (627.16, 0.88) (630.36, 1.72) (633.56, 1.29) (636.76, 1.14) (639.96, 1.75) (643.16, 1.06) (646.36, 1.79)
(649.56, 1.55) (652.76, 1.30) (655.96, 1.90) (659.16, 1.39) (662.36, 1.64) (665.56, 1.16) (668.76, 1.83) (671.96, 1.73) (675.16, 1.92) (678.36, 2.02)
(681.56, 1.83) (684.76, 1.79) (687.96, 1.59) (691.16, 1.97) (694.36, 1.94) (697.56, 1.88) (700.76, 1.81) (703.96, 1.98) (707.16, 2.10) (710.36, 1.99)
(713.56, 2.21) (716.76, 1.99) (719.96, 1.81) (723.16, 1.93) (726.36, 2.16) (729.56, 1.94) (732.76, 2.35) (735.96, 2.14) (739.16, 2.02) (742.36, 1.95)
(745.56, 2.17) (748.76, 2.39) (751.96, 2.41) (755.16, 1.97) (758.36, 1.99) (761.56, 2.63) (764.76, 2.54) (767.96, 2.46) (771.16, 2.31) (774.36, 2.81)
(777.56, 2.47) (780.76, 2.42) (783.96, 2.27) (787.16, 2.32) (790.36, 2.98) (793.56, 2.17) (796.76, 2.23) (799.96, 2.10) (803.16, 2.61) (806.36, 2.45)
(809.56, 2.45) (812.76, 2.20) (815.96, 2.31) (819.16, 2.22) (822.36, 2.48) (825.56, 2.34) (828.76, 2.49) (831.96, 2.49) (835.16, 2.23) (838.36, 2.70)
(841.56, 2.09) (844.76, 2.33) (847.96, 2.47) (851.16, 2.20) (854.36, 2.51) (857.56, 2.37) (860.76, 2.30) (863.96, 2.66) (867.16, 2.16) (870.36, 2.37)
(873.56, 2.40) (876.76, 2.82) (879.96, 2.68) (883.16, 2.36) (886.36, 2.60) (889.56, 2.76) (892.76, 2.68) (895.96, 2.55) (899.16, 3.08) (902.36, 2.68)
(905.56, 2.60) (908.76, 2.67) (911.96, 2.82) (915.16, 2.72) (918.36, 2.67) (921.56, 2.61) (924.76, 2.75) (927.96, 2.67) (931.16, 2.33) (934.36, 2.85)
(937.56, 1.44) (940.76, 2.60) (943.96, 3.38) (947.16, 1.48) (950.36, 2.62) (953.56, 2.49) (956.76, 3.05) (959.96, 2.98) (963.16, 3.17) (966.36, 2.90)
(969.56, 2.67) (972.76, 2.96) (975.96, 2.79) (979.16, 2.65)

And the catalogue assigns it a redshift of 0.675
